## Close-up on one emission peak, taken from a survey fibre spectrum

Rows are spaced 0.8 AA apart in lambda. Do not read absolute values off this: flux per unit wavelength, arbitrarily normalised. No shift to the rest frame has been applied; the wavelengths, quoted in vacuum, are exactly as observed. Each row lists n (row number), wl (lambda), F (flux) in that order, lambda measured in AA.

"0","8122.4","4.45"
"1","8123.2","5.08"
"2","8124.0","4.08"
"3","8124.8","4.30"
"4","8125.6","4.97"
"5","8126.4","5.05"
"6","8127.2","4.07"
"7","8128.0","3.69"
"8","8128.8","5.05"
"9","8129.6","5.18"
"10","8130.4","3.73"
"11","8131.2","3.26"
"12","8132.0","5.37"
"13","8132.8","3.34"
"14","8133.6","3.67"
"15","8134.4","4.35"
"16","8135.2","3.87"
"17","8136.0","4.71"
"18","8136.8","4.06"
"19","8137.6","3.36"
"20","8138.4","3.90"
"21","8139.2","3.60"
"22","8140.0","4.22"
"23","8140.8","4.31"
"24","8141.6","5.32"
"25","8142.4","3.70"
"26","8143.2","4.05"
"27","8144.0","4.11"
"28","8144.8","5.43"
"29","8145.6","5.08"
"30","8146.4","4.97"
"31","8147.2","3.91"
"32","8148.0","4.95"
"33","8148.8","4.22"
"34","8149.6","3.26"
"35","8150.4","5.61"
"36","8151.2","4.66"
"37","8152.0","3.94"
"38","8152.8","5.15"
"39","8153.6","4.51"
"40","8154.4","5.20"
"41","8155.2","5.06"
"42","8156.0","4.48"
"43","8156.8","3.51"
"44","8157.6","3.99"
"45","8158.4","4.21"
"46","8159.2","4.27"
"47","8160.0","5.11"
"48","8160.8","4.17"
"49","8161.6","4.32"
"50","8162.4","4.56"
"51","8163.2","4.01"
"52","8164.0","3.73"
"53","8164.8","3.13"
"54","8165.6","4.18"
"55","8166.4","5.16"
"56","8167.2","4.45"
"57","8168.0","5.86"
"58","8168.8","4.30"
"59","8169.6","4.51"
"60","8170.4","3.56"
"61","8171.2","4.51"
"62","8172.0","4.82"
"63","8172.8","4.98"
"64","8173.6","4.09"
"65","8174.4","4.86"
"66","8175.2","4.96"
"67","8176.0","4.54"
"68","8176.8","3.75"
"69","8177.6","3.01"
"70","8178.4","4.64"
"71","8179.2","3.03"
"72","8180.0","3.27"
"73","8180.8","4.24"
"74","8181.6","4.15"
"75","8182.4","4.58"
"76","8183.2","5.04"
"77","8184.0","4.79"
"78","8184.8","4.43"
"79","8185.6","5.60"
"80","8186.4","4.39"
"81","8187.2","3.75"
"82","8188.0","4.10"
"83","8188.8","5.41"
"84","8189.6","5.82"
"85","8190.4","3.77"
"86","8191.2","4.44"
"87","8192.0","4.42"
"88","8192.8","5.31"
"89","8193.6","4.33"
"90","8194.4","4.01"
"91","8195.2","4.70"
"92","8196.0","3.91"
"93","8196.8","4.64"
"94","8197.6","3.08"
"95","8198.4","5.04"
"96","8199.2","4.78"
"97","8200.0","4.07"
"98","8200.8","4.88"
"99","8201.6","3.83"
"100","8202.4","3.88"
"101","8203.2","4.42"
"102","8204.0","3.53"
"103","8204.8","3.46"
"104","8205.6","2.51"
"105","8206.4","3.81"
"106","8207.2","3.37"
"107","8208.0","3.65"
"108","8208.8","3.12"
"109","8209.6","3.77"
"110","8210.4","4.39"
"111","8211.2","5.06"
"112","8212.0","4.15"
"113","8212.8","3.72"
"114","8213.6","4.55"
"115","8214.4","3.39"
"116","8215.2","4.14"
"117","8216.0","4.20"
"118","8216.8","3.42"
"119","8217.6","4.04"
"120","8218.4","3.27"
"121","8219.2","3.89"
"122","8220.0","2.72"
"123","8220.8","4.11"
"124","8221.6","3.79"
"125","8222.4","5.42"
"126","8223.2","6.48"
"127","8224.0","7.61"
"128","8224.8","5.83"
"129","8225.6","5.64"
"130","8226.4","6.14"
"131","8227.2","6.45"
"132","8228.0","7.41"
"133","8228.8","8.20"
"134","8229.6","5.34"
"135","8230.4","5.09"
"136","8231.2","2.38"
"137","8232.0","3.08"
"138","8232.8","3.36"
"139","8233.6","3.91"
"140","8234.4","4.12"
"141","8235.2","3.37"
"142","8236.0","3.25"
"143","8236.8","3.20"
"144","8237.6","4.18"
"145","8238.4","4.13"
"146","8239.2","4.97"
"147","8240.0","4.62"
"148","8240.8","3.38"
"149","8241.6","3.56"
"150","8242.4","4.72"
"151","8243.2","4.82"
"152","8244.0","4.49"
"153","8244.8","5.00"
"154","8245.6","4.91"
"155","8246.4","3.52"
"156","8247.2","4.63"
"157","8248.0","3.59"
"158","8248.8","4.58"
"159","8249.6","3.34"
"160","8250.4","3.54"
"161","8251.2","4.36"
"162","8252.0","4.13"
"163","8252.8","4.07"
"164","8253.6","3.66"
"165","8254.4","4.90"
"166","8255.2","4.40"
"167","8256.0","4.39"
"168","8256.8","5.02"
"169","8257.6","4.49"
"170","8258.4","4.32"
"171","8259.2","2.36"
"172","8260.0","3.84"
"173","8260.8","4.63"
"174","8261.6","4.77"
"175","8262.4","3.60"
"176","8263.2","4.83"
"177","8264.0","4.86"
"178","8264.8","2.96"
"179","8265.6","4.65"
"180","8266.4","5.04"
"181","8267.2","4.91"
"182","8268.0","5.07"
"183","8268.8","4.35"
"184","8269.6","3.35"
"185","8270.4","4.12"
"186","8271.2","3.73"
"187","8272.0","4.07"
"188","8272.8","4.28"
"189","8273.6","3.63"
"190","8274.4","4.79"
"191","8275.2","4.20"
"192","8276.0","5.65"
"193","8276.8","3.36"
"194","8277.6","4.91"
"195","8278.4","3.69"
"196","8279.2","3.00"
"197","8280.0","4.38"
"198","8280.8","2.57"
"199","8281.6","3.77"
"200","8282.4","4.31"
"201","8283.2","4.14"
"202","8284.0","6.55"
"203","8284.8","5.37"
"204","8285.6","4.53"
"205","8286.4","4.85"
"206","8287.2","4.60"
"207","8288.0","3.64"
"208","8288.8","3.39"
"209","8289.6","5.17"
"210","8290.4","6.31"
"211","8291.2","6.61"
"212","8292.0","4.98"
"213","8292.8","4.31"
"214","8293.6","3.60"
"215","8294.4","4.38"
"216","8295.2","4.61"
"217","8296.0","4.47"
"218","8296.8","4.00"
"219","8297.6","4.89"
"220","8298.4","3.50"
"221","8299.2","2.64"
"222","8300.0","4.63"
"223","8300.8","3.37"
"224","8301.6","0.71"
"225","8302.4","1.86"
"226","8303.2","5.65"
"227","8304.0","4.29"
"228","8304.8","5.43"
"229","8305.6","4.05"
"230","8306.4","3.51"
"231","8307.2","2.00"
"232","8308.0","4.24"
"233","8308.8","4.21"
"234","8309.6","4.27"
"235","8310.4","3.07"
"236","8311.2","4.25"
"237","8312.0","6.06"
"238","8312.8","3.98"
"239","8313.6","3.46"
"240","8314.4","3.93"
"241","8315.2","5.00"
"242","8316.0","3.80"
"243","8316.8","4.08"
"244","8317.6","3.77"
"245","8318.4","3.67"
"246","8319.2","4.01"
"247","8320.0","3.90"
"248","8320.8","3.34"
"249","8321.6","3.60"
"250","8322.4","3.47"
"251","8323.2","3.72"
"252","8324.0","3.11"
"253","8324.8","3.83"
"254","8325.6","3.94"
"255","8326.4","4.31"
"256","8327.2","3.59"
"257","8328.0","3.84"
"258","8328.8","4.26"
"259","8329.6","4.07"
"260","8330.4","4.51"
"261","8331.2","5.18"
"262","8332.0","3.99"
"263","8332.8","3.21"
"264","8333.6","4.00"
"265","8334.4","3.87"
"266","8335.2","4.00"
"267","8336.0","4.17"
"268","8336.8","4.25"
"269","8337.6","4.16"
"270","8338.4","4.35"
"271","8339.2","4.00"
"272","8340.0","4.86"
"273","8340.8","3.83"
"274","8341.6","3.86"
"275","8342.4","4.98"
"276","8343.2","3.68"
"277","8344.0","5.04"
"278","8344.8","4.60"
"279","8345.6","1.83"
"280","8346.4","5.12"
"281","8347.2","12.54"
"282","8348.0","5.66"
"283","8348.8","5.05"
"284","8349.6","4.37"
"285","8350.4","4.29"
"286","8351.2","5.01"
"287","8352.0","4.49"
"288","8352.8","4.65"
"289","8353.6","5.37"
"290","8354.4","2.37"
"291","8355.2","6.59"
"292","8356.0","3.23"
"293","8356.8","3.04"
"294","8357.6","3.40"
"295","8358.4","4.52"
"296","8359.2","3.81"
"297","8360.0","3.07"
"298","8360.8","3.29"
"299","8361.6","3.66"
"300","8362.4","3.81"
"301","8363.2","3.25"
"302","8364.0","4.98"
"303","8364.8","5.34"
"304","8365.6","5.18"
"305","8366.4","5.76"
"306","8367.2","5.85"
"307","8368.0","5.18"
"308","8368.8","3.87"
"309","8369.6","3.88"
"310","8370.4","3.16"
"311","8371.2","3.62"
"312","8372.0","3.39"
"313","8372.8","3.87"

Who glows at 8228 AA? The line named H-beta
